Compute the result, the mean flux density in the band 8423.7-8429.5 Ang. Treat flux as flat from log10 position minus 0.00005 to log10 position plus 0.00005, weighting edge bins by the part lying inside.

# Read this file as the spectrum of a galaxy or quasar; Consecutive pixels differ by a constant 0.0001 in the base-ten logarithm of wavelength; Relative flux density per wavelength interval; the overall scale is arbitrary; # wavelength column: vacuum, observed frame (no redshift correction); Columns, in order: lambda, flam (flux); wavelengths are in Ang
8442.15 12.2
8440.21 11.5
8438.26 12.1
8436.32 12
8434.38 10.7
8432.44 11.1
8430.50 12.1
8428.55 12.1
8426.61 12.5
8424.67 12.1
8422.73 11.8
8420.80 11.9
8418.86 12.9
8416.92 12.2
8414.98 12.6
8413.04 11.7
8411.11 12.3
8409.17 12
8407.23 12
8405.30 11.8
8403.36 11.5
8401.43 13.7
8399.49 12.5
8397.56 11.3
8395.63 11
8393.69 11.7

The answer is 12.2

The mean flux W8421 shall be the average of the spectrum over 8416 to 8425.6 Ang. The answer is 12.2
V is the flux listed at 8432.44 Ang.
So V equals 11.1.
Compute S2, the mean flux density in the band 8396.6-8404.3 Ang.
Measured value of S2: 12.3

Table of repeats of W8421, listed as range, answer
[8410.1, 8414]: 12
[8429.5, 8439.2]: 11.6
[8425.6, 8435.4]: 11.7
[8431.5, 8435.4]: 10.9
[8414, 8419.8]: 12.5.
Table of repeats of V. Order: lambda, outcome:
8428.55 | 12.1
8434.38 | 10.7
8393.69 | 11.7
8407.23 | 12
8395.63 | 11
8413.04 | 11.7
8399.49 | 12.5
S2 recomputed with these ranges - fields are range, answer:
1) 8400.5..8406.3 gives 12.3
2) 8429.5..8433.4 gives 11.6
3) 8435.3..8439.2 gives 12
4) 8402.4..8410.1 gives 11.8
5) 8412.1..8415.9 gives 12.1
